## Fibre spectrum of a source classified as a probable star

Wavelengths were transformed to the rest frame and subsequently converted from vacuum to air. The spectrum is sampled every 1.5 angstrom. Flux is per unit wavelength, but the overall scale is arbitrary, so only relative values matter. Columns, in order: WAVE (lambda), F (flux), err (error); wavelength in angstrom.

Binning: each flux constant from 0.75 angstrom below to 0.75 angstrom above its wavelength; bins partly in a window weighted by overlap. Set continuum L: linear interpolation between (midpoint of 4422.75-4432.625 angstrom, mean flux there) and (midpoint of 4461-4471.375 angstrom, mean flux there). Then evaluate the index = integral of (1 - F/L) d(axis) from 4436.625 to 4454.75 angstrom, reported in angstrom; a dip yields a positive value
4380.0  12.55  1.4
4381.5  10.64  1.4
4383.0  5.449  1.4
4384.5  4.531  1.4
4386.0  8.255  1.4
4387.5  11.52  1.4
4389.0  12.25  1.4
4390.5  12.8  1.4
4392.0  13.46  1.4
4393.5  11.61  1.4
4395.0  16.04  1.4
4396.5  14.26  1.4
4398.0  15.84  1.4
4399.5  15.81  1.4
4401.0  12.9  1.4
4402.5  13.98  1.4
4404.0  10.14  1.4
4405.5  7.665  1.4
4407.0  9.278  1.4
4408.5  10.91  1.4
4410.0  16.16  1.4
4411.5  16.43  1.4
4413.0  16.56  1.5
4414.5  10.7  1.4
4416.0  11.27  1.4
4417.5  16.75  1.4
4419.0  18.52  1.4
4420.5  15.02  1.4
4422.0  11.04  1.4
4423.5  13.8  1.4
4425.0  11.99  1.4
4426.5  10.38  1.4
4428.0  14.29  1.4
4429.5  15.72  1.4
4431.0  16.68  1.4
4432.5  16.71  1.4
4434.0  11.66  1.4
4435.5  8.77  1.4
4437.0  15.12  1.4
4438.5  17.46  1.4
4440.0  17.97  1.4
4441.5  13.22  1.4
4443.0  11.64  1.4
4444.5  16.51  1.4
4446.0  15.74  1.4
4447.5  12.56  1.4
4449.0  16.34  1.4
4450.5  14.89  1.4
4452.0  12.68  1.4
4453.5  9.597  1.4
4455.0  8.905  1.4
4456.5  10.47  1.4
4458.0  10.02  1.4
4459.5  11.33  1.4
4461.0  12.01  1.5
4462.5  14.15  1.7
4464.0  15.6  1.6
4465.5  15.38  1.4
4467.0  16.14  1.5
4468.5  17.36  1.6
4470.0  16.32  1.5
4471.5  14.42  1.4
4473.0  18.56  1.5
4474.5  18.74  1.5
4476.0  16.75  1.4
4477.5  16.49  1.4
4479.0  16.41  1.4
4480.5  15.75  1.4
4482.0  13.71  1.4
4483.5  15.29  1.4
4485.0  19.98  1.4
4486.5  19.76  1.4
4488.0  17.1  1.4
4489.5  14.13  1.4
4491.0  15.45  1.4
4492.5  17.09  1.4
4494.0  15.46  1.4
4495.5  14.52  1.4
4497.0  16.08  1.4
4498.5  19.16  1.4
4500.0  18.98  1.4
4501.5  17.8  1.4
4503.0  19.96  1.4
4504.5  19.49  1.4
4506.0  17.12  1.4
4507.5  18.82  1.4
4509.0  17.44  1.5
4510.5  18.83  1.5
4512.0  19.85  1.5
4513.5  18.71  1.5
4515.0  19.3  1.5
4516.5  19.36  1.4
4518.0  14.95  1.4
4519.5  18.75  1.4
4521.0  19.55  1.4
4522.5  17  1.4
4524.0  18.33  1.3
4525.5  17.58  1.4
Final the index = 0.5 angstrom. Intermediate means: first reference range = 14.1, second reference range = 15.5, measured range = 14.3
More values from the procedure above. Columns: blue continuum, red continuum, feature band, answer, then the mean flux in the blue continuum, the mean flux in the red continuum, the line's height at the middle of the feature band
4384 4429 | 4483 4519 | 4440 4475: 3.22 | 12.9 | 17.7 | 15.5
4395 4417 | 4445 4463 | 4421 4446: -2.51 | 13.1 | 12.4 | 12.7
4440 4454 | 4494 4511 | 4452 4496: 2.54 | 14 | 17.9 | 15.9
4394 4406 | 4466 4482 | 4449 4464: 3.60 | 13.4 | 16.5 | 15.8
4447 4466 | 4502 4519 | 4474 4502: -1.30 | 12.6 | 18.5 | 16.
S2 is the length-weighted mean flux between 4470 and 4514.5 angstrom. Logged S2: 17.3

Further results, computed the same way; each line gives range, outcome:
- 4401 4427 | 13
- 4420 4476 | 14.1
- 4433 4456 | 13.5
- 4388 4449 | 13.8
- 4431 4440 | 14.5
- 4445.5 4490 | 14.9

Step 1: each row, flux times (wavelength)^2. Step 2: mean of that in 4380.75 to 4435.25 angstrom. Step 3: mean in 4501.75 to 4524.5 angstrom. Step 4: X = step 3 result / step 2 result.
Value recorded 1.5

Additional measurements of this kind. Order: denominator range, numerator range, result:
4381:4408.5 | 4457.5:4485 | 1.39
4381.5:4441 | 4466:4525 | 1.39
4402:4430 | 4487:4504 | 1.34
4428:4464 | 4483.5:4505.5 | 1.31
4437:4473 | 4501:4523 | 1.35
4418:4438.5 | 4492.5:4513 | 1.33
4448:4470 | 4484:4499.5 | 1.29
